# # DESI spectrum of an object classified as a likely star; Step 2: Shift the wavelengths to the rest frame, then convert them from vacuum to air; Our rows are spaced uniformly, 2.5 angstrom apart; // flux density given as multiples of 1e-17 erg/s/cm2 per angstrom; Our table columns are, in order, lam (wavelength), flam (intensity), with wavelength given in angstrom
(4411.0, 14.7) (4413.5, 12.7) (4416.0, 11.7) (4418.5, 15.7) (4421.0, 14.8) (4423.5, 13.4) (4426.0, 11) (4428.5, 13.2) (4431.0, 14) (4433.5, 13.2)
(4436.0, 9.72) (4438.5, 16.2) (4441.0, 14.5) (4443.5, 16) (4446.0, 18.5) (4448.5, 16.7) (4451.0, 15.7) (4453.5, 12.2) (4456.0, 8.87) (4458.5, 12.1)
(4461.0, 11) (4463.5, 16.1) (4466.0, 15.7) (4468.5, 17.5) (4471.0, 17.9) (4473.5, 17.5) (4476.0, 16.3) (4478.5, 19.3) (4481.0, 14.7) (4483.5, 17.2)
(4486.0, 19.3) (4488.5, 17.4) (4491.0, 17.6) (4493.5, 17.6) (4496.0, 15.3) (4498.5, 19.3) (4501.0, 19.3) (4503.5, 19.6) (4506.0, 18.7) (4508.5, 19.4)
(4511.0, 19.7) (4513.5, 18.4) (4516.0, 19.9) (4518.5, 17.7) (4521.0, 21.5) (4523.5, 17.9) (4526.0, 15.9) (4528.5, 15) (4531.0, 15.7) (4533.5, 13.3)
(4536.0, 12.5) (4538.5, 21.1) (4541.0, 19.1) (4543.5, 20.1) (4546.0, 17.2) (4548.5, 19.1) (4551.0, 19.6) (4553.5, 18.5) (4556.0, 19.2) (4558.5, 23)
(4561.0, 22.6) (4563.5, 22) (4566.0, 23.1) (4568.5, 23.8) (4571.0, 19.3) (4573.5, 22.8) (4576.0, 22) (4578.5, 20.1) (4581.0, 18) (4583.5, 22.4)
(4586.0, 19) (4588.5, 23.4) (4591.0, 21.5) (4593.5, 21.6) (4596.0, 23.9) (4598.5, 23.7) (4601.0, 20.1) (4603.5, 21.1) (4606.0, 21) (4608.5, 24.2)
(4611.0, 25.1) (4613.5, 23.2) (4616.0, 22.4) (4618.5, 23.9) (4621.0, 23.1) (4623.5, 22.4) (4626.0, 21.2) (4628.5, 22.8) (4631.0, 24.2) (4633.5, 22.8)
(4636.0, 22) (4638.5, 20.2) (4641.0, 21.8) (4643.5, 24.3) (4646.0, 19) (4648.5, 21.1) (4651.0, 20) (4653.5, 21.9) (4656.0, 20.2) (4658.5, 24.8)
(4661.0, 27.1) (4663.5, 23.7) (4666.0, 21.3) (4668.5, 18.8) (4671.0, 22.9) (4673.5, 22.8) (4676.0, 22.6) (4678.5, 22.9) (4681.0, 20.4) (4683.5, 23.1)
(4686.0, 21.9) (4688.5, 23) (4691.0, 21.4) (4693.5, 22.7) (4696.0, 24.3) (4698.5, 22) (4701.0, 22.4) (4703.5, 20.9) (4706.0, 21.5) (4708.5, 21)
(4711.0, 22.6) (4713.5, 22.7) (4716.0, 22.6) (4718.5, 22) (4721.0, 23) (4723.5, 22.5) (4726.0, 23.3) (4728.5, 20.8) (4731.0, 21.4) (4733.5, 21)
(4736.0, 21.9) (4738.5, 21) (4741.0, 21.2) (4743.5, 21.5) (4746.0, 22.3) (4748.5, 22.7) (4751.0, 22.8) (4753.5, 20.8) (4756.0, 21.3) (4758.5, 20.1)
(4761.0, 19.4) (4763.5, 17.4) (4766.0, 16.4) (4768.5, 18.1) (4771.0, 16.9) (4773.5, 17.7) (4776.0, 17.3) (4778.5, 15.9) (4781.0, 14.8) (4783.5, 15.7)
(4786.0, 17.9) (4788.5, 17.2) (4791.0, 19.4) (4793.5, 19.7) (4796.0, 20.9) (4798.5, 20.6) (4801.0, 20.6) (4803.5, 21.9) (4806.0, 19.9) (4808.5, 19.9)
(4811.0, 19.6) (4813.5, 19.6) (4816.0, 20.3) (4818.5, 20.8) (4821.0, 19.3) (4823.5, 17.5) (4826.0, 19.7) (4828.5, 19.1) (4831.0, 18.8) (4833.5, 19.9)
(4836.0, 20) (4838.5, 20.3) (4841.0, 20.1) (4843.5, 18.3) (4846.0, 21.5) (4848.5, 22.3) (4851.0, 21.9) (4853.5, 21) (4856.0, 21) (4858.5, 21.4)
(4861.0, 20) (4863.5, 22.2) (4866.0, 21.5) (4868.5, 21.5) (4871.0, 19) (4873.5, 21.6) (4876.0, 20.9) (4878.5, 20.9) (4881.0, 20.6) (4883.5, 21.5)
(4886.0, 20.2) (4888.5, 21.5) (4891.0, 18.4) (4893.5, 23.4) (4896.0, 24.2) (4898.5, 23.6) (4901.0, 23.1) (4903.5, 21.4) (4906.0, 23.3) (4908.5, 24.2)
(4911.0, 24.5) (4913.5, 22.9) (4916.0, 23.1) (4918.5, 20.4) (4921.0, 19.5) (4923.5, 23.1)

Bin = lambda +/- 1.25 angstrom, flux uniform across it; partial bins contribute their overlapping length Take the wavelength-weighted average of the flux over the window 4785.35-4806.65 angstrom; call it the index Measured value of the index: 19.8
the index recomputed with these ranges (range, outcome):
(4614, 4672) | 22.3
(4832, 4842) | 20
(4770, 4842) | 19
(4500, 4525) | 19.2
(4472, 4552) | 17.9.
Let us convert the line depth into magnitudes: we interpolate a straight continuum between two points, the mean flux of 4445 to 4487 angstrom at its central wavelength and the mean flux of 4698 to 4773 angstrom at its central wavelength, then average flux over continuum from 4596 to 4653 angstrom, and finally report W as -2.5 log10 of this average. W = -0.183 mag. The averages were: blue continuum 15.6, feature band 22.3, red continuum 21.1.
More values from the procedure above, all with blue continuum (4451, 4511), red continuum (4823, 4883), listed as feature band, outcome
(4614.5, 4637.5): -0.25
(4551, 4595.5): -0.21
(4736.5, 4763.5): -0.09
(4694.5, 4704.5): -0.19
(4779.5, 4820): 0.04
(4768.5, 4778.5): 0.14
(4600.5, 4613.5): -0.25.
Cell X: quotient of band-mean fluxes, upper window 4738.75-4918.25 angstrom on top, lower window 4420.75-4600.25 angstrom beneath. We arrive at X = 1.1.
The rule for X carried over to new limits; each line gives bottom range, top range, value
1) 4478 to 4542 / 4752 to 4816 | 1.06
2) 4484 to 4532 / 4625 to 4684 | 1.22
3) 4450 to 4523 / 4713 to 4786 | 1.18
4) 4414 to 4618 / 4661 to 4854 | 1.14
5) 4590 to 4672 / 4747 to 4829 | 0.86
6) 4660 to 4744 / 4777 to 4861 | 0.88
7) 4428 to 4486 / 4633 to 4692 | 1.46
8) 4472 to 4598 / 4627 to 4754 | 1.15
